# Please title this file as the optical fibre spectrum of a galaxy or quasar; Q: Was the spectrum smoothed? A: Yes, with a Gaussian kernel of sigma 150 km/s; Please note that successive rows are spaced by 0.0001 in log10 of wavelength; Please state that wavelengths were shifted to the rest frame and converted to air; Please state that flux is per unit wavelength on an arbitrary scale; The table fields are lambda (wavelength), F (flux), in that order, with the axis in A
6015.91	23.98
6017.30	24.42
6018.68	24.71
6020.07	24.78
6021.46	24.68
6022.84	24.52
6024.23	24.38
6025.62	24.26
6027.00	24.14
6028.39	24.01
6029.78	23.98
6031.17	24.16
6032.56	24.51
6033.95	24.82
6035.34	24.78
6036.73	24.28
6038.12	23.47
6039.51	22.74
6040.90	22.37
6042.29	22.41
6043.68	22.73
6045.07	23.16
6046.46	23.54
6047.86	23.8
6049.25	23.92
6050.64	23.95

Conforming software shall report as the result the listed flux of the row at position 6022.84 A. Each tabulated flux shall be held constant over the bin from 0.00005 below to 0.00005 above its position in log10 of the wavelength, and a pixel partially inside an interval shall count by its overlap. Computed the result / 24.52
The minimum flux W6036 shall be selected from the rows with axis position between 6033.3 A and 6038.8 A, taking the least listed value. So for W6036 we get 23.47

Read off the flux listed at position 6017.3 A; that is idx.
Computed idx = 24.42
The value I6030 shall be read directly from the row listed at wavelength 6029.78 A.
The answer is 23.98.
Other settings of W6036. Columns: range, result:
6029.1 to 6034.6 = 23.98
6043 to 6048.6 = 22.73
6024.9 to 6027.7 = 24.14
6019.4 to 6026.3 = 24.26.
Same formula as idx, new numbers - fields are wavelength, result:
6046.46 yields 23.54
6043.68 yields 22.73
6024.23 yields 24.38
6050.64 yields 23.95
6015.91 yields 23.98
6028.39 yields 24.01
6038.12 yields 23.47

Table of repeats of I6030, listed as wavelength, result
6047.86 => 23.8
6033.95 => 24.82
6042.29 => 22.41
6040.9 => 22.37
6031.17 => 24.16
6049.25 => 23.92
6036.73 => 24.28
